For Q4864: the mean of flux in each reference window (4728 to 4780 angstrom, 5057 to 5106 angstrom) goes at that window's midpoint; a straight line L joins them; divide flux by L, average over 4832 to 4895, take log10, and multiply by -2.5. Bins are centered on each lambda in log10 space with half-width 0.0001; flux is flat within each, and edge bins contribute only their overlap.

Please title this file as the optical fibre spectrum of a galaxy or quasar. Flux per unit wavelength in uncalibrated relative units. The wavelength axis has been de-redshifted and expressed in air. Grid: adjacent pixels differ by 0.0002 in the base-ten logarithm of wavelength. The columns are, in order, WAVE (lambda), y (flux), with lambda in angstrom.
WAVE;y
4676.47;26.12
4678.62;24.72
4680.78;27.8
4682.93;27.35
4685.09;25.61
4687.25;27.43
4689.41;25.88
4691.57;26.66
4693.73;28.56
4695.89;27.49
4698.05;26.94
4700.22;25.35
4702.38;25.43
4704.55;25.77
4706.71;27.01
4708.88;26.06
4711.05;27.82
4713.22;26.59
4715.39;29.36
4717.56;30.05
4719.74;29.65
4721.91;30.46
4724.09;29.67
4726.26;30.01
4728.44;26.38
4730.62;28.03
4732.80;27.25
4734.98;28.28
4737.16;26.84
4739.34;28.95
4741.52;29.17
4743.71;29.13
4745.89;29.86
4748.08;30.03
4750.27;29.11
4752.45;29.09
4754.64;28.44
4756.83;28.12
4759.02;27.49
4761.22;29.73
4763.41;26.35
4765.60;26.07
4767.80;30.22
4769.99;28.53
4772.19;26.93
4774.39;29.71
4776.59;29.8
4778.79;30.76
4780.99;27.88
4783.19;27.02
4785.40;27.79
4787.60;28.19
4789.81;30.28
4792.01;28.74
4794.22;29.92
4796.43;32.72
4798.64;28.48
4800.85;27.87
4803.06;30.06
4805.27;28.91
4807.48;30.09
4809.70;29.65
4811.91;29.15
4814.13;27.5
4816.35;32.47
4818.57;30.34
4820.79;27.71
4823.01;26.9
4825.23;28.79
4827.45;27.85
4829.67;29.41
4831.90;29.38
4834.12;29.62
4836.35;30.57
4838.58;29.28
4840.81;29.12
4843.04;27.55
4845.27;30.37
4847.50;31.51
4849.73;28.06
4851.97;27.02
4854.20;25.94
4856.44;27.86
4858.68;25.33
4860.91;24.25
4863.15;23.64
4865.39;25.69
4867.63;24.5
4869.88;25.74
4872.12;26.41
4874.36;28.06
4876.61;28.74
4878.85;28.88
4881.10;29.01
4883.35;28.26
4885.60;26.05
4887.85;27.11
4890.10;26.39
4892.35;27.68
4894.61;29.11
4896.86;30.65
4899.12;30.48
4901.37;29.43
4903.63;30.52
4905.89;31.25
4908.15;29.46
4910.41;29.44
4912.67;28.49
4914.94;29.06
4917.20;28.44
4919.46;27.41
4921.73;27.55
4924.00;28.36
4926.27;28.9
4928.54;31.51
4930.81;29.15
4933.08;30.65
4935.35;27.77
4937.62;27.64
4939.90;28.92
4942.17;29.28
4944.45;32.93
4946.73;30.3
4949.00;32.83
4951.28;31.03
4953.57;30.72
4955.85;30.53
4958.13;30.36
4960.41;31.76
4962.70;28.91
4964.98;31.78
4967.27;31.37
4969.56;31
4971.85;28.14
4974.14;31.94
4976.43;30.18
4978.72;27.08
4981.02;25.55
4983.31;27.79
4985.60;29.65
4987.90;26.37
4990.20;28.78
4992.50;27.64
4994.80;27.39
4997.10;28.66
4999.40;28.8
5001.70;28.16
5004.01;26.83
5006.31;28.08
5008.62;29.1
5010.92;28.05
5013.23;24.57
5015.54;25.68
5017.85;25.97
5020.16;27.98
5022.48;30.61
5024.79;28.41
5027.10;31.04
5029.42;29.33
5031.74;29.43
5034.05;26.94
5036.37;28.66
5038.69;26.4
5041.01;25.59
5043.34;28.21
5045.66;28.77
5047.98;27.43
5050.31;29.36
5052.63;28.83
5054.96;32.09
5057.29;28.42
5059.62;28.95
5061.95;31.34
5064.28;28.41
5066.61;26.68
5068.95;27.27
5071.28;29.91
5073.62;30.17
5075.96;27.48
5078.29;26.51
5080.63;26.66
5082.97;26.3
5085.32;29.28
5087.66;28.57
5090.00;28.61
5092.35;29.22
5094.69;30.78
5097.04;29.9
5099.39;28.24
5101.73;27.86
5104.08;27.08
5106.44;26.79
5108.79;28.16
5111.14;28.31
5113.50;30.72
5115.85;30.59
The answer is 0.04 mag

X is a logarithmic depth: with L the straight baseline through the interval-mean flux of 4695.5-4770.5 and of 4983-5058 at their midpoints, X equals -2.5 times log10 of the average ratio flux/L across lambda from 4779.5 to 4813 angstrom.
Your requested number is -0.04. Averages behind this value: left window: 28.1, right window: 28.2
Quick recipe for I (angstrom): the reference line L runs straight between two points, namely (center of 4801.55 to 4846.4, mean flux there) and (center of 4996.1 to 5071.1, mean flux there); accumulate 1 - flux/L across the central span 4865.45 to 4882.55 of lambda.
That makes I 1.0 angstrom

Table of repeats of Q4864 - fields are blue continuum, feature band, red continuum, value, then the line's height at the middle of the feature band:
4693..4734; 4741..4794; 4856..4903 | -0.041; 27.6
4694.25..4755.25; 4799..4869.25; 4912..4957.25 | 0.025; 28.9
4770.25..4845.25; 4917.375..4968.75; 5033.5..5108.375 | -0.046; 28.7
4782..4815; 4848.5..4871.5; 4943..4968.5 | 0.158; 29.9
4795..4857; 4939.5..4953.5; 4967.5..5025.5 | -0.093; 28.4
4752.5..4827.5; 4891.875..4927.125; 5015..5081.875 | -0.020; 28.6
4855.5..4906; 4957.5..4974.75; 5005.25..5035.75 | -0.102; 27.9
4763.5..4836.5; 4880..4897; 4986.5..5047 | 0.026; 28.6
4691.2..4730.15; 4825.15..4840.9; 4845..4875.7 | -0.094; 26.9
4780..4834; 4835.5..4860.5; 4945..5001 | 0.034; 29.2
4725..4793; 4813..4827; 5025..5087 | -0.015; 28.5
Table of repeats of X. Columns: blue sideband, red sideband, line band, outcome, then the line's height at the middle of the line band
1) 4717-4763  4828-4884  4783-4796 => -0.02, 28.4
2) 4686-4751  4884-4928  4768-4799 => -0.03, 28.2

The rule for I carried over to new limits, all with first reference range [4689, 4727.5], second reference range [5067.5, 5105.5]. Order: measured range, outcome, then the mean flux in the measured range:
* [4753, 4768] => -0.1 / 28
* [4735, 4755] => -0.8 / 28.9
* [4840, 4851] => -0.5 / 29.3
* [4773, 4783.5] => -0.5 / 29.1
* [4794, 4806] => -0.8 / 29.7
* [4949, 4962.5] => -1.3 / 30.9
